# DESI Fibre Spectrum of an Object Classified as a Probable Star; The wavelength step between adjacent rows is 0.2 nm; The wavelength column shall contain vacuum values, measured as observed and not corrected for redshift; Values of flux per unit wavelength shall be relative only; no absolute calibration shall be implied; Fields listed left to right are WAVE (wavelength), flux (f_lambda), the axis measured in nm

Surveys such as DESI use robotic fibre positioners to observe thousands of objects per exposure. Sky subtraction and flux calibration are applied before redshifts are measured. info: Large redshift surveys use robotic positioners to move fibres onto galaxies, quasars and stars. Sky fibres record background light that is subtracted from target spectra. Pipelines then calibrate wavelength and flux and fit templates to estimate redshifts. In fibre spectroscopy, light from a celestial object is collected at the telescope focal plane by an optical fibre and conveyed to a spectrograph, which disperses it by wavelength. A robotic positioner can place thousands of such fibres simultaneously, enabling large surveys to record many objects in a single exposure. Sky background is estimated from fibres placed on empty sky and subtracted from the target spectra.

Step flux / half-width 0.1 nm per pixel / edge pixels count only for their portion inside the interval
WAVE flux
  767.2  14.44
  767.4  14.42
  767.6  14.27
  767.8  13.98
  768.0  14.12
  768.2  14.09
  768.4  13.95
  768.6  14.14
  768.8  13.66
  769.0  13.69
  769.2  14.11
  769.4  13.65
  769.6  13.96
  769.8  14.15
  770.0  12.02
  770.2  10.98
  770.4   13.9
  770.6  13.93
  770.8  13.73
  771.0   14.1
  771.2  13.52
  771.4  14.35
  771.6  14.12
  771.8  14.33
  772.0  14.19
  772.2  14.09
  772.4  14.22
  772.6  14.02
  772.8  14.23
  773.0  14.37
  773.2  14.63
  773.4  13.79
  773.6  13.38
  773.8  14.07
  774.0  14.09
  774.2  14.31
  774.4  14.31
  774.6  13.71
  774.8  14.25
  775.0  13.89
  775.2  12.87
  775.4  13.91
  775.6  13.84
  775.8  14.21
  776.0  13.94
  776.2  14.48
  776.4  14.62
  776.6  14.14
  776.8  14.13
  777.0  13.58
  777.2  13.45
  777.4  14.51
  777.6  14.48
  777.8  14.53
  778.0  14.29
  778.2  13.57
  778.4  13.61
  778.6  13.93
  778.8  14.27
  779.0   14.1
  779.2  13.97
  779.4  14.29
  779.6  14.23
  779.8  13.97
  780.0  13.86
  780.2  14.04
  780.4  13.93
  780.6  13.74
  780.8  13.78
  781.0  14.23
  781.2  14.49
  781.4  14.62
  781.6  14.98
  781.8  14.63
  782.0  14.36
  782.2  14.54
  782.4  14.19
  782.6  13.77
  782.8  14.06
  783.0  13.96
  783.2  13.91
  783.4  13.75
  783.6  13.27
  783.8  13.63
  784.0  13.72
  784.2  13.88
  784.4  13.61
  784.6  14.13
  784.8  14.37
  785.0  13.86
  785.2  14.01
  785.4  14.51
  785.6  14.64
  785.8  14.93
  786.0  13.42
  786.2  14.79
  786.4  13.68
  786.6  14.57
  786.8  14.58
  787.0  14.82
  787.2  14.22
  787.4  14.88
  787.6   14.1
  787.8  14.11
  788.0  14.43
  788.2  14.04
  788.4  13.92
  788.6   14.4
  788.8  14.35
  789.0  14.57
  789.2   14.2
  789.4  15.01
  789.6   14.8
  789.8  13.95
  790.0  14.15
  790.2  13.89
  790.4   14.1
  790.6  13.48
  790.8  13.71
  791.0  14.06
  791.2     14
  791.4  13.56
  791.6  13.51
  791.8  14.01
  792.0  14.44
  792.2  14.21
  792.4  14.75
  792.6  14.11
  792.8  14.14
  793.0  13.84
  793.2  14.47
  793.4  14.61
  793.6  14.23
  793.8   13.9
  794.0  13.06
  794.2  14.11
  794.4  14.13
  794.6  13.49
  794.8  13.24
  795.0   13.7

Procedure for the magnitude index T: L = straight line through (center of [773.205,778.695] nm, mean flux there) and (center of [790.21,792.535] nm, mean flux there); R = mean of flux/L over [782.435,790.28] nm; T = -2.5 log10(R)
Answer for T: -0.01 mag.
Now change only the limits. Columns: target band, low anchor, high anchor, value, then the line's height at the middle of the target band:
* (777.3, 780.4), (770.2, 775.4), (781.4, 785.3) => -0.01 mag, 14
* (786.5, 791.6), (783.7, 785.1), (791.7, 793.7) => -0.01 mag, 14.1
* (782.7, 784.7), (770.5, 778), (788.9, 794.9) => 0.02 mag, 14.1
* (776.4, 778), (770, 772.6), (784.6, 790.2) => -0.02 mag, 14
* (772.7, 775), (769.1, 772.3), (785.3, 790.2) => -0.02 mag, 13.8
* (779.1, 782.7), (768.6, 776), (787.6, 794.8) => -0.02 mag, 14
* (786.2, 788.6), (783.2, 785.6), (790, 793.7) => -0.03 mag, 14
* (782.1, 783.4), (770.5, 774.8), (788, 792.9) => 0.01 mag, 14.1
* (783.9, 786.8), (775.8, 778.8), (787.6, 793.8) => 0.00 mag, 14.1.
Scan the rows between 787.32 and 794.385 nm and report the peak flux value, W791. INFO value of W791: 15.01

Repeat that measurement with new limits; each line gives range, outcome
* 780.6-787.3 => 14.98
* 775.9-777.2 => 14.62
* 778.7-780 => 14.29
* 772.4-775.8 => 14.63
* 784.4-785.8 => 14.93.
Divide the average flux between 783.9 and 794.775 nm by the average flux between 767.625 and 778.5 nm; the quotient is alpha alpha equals 1.0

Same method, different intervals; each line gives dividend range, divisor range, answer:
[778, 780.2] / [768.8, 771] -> 1.04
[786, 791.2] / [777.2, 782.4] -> 1.00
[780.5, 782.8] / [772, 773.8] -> 1.01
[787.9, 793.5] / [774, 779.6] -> 1.01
